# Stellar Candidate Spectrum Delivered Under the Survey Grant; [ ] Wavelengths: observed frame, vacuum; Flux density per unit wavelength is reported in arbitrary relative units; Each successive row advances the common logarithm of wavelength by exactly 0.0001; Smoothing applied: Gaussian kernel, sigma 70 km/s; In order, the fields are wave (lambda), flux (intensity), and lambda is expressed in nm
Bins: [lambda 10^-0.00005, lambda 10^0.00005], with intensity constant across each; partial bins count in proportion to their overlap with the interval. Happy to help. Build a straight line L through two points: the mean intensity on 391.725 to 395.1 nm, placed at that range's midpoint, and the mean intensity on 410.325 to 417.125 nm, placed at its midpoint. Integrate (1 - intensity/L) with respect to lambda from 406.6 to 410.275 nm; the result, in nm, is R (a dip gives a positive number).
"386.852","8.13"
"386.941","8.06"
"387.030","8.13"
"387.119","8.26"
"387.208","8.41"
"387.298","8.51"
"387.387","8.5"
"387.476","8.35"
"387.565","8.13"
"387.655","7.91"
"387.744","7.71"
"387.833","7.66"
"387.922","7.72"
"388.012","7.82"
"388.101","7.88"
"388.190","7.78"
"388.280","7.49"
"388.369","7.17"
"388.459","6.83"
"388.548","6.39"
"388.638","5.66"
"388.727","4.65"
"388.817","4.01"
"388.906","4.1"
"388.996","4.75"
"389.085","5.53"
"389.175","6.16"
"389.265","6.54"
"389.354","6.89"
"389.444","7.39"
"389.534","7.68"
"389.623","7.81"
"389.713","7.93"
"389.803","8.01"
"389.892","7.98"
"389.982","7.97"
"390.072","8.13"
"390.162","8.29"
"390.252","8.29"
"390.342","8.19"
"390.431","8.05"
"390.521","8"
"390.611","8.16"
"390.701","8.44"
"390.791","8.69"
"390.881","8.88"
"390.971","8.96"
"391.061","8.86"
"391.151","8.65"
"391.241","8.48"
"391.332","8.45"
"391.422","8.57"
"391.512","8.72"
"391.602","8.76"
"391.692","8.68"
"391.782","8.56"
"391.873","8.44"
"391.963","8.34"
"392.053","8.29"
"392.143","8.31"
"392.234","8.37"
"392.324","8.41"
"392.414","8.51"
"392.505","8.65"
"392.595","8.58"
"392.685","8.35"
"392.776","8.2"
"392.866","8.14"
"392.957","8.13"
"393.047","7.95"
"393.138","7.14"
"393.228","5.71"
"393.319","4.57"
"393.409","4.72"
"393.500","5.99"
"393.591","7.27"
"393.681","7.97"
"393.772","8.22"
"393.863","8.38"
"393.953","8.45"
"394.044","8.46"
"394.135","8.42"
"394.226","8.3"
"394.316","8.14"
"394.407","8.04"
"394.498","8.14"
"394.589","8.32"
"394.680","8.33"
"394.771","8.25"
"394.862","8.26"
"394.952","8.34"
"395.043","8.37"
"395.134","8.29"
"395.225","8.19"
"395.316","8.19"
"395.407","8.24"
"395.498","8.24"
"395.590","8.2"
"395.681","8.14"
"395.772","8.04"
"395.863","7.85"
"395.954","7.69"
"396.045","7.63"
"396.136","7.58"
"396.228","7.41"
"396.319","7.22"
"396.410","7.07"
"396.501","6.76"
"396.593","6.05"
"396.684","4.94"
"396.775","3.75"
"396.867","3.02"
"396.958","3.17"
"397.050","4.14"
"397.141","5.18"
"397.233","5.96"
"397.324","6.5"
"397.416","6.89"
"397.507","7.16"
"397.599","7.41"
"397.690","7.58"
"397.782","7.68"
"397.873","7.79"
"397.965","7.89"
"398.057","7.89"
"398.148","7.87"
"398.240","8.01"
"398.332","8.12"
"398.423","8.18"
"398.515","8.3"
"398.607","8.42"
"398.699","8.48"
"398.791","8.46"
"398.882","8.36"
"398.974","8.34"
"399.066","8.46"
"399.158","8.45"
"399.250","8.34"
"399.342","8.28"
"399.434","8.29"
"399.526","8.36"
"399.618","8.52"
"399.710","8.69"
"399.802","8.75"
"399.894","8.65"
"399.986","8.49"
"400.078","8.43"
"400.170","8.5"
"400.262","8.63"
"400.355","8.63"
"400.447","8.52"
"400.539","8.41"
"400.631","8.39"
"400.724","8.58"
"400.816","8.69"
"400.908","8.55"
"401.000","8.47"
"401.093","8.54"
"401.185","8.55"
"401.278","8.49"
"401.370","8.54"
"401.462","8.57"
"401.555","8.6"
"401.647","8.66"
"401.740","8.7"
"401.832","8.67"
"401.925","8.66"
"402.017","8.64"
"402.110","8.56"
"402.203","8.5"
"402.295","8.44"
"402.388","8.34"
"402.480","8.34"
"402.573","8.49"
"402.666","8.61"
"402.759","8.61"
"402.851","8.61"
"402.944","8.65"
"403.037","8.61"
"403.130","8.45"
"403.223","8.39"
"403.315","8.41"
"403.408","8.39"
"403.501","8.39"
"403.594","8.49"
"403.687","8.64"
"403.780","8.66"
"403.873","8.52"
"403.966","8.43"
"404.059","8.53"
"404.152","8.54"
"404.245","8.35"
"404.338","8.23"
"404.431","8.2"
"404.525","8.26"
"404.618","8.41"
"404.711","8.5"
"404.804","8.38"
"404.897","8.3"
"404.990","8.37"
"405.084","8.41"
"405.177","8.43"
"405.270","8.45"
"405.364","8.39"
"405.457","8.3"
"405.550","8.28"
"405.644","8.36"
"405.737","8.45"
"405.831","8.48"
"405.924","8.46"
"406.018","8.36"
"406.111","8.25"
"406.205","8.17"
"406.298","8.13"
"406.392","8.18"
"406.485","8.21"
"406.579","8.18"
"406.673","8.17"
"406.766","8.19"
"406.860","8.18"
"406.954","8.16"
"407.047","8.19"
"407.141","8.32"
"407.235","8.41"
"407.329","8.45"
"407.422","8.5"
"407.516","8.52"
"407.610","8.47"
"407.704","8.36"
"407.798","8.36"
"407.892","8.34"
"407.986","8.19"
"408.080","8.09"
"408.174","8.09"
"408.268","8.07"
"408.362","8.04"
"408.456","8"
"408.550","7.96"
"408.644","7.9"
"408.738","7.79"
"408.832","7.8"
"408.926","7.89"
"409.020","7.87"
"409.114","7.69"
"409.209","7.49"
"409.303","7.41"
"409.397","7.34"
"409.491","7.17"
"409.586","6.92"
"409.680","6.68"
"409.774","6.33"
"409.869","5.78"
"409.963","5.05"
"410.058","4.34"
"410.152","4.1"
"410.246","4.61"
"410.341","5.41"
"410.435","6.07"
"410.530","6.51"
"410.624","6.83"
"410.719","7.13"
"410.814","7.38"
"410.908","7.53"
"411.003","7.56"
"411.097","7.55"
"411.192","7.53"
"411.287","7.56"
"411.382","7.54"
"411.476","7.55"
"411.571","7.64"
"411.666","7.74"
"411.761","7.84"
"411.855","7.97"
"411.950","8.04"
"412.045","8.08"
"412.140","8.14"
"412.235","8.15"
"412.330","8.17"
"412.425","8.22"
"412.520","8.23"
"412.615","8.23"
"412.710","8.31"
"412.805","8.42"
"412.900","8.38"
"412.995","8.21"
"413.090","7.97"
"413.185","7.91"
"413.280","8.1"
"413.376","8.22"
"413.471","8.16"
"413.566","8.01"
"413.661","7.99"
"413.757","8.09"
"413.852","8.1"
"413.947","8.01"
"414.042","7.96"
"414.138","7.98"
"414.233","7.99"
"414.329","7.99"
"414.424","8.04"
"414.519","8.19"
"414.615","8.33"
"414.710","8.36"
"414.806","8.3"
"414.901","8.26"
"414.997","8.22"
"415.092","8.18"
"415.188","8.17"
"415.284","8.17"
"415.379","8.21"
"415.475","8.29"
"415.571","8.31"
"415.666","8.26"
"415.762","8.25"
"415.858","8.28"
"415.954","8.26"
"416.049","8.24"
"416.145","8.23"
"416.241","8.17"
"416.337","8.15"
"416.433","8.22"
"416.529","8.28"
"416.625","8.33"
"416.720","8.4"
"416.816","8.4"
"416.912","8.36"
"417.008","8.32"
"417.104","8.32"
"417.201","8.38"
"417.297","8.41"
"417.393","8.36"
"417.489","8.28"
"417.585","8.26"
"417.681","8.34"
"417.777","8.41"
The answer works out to 0.20 nm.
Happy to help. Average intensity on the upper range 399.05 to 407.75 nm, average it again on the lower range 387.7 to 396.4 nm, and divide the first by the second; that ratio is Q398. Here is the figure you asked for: 1.1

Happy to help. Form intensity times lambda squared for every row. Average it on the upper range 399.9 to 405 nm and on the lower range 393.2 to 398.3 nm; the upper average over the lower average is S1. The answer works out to 1.2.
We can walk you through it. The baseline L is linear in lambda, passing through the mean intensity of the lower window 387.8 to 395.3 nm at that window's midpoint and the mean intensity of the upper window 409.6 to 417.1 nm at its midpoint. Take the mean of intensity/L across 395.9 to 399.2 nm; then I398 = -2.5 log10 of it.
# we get 0.10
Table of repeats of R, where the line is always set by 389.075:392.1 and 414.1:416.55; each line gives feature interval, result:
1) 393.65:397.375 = 0.38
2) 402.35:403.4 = -0.04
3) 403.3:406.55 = -0.08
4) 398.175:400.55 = -0.08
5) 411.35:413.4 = 0.04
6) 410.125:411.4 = 0.23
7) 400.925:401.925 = -0.05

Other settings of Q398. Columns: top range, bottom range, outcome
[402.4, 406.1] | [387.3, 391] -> 1.14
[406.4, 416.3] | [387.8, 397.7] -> 1.04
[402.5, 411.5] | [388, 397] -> 1.04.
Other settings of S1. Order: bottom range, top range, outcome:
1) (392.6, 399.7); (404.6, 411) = 1.08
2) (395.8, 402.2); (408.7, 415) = 1.03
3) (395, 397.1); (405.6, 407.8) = 1.28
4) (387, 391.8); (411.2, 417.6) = 1.21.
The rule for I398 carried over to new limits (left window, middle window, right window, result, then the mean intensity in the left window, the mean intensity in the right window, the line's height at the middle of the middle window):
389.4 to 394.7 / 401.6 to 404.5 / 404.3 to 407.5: -0.03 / 8.06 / 8.32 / 8.26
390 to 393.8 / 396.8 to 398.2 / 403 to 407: 0.27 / 8.05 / 8.36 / 8.18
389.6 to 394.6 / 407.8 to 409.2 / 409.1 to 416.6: -0.03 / 8.08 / 7.66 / 7.75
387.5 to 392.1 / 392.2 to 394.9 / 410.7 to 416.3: -0.02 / 7.62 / 8.04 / 7.69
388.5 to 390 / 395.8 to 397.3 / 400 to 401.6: 0.28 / 6.42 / 8.53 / 7.75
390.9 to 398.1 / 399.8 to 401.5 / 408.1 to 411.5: -0.16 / 7.58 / 7.02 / 7.36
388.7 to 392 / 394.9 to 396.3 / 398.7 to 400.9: 0.02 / 7.69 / 8.49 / 8.14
